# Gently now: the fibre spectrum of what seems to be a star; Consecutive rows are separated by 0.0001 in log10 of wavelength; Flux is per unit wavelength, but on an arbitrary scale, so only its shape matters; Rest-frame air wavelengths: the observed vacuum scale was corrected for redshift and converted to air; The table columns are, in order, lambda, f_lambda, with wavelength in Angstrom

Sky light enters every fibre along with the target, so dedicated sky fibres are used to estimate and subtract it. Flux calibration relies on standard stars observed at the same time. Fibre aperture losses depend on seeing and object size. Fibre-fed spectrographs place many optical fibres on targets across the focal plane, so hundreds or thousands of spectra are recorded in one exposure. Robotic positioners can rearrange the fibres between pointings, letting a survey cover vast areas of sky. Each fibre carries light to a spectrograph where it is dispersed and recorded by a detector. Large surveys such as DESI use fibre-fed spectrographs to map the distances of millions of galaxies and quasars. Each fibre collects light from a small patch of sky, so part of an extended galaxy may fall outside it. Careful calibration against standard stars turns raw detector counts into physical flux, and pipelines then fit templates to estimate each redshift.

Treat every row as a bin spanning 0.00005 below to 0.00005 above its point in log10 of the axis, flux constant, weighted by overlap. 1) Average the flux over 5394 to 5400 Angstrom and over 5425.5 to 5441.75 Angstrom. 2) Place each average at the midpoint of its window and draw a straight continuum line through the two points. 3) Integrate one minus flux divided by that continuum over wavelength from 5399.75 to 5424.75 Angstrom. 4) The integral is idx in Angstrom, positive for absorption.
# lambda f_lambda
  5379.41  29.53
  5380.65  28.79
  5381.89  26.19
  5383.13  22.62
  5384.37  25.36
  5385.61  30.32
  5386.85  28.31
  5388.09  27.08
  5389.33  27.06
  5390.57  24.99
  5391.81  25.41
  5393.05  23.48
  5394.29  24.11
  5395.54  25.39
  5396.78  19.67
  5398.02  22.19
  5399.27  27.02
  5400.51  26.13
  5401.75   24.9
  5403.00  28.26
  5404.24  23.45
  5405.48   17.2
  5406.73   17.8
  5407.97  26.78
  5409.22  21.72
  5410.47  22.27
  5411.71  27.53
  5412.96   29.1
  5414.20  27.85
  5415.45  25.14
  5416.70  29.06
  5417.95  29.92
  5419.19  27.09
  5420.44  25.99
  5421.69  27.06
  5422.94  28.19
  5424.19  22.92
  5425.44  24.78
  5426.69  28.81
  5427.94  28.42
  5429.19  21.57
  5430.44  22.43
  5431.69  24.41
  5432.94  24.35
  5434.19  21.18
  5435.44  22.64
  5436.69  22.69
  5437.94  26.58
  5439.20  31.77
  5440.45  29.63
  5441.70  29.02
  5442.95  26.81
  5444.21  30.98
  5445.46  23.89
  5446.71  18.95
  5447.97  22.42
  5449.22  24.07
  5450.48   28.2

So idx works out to -1.0 Angstrom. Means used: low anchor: 23.7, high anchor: 25.5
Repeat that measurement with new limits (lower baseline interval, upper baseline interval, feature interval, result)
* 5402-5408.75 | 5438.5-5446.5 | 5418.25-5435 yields 0.37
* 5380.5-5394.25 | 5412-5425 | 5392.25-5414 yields 2.16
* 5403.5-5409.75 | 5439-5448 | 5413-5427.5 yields -2.26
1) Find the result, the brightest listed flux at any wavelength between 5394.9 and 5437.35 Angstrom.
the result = 29.92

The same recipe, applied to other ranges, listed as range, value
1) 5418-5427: 28.81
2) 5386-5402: 28.31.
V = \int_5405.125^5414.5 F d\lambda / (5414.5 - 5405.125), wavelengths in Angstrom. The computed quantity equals 23.8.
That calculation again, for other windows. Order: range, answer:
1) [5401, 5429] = 25.6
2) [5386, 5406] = 24.8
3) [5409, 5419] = 26.8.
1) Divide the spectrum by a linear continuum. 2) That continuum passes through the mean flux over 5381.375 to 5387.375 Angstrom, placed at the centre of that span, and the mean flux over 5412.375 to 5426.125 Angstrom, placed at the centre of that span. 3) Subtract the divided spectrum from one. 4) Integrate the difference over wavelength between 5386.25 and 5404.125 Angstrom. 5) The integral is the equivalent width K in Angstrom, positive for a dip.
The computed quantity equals 1.0 Angstrom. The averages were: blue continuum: 26.5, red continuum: 27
